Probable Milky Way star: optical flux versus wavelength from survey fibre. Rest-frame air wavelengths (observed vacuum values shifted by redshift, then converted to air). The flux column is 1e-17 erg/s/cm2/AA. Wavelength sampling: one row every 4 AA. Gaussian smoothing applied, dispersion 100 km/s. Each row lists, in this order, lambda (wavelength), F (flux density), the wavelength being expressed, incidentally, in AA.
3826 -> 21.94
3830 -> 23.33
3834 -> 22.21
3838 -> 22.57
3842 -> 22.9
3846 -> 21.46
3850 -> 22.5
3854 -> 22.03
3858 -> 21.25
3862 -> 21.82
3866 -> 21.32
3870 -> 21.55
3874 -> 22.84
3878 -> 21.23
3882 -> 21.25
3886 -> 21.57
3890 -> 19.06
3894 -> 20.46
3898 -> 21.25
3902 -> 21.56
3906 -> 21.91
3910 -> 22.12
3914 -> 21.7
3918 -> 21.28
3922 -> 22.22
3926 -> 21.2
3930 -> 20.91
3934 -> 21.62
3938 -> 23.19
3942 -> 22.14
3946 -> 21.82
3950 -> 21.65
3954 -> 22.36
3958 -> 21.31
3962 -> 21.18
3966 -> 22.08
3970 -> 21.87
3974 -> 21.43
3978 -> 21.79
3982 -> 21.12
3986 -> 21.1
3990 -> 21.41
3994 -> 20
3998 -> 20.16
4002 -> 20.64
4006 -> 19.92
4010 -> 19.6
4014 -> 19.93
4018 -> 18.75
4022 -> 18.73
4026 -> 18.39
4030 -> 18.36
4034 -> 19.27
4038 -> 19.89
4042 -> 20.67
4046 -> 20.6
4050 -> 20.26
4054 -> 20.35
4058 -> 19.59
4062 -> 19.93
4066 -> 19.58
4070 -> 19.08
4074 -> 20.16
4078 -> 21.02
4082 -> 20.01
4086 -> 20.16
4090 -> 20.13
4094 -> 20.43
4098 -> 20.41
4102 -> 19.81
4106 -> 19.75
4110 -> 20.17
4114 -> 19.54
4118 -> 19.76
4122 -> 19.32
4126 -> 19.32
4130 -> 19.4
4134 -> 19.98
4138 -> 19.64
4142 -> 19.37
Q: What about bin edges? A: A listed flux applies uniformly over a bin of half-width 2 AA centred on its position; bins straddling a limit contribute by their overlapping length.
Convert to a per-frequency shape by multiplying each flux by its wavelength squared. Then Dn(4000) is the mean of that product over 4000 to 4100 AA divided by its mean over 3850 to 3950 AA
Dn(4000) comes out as 1.0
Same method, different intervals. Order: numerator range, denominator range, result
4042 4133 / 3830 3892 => 1.03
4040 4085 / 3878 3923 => 1.03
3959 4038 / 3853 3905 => 1.01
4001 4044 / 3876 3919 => 0.98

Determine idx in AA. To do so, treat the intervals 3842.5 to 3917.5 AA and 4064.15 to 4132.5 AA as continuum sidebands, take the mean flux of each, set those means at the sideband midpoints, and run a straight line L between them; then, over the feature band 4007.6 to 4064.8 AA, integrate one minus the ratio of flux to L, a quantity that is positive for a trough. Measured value 2.1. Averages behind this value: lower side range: 21.5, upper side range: 19.9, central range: 19.6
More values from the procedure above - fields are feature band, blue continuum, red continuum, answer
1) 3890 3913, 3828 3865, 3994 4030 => 0.0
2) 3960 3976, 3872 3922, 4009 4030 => -1.3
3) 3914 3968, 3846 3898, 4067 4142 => -2.1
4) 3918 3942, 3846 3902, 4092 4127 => -0.9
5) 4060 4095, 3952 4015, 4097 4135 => 0.1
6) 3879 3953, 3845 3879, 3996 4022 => -1.6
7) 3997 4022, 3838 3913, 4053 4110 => 1.0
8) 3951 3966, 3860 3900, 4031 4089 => -0.7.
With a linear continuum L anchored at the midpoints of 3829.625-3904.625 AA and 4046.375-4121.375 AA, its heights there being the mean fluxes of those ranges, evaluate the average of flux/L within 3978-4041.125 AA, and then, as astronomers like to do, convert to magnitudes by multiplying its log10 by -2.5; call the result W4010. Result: 0.04 mag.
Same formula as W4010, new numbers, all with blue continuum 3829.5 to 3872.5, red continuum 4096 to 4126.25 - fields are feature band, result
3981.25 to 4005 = 0.01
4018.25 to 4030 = 0.11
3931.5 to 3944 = -0.05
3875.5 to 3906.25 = 0.03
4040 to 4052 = -0.01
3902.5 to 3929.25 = -0.01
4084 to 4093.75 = -0.01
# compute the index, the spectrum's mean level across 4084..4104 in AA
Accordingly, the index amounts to 20.2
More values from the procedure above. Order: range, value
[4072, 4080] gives 20.6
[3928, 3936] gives 21.3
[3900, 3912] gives 21.9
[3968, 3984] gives 21.6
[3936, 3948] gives 22.4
